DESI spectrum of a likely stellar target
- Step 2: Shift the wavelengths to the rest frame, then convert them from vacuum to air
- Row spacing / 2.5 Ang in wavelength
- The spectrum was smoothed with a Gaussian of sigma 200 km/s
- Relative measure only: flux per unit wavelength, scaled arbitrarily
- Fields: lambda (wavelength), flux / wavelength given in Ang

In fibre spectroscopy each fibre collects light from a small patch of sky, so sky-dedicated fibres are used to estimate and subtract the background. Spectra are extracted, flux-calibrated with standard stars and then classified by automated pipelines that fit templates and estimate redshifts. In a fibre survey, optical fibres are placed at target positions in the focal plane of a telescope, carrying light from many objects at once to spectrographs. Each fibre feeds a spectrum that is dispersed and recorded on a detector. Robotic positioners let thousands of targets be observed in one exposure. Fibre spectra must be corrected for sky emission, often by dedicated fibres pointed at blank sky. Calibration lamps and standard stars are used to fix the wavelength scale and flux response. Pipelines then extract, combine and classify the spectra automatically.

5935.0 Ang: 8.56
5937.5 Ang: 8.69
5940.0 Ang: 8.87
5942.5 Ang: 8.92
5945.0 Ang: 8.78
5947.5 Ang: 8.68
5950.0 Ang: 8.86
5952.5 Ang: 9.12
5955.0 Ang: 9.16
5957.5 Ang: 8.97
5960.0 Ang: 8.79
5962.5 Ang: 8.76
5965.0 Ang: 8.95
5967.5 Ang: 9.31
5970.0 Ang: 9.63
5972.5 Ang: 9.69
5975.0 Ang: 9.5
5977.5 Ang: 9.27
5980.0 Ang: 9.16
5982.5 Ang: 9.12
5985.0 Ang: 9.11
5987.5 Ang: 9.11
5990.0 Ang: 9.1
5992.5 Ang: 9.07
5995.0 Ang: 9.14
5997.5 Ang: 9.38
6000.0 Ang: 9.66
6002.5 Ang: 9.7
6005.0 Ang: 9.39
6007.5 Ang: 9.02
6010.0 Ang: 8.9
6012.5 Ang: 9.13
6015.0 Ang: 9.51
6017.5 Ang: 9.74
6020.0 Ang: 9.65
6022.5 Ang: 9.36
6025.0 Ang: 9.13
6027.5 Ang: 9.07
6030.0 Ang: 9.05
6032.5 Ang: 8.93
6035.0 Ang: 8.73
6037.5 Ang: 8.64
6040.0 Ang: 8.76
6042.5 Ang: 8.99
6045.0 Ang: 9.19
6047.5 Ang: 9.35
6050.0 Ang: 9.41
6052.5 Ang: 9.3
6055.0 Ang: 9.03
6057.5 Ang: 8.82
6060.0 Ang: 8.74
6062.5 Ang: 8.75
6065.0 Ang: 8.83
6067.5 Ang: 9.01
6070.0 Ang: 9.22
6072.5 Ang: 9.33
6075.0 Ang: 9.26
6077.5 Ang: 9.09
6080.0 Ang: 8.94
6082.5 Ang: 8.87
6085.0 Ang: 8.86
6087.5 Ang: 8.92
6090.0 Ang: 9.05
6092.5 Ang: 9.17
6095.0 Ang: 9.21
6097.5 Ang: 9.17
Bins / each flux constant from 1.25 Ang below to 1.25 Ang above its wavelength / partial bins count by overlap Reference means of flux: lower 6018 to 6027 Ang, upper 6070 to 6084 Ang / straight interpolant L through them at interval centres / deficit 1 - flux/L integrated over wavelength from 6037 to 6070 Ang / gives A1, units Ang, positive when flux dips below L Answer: 0.8 Ang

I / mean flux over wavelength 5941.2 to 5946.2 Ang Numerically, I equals 8.85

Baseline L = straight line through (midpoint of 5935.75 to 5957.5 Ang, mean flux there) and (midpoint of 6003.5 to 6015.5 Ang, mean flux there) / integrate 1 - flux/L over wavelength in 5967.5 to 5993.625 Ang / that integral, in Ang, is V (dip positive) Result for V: -0.7 Ang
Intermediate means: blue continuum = 8.88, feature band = 9.28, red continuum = 9.18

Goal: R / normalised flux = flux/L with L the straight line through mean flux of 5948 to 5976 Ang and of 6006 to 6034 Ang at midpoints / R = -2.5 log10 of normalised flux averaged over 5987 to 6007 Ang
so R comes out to -0.01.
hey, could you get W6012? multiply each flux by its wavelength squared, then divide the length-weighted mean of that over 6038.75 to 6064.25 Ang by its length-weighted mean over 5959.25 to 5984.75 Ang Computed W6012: 1.01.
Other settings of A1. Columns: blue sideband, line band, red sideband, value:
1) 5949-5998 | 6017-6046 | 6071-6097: 0.1 Ang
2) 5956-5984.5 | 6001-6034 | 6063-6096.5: -0.5 Ang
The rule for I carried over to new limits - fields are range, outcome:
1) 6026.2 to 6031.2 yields 9.06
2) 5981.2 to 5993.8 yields 9.1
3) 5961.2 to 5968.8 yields 9.01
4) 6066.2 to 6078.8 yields 9.18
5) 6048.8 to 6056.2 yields 9.25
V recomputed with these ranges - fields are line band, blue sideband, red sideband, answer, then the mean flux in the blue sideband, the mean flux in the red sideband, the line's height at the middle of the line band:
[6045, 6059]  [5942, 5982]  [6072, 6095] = -0.2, 9.1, 9.05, 9.07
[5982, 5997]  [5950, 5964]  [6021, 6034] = -0.2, 8.95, 9.11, 9.02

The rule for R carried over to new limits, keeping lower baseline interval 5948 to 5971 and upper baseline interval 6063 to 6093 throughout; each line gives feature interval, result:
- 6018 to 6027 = -0.041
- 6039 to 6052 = -0.014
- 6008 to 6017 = -0.021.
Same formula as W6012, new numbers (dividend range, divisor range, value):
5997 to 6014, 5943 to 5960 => 1.06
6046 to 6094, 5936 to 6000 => 1.03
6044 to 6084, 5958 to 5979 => 1.01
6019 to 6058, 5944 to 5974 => 1.03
